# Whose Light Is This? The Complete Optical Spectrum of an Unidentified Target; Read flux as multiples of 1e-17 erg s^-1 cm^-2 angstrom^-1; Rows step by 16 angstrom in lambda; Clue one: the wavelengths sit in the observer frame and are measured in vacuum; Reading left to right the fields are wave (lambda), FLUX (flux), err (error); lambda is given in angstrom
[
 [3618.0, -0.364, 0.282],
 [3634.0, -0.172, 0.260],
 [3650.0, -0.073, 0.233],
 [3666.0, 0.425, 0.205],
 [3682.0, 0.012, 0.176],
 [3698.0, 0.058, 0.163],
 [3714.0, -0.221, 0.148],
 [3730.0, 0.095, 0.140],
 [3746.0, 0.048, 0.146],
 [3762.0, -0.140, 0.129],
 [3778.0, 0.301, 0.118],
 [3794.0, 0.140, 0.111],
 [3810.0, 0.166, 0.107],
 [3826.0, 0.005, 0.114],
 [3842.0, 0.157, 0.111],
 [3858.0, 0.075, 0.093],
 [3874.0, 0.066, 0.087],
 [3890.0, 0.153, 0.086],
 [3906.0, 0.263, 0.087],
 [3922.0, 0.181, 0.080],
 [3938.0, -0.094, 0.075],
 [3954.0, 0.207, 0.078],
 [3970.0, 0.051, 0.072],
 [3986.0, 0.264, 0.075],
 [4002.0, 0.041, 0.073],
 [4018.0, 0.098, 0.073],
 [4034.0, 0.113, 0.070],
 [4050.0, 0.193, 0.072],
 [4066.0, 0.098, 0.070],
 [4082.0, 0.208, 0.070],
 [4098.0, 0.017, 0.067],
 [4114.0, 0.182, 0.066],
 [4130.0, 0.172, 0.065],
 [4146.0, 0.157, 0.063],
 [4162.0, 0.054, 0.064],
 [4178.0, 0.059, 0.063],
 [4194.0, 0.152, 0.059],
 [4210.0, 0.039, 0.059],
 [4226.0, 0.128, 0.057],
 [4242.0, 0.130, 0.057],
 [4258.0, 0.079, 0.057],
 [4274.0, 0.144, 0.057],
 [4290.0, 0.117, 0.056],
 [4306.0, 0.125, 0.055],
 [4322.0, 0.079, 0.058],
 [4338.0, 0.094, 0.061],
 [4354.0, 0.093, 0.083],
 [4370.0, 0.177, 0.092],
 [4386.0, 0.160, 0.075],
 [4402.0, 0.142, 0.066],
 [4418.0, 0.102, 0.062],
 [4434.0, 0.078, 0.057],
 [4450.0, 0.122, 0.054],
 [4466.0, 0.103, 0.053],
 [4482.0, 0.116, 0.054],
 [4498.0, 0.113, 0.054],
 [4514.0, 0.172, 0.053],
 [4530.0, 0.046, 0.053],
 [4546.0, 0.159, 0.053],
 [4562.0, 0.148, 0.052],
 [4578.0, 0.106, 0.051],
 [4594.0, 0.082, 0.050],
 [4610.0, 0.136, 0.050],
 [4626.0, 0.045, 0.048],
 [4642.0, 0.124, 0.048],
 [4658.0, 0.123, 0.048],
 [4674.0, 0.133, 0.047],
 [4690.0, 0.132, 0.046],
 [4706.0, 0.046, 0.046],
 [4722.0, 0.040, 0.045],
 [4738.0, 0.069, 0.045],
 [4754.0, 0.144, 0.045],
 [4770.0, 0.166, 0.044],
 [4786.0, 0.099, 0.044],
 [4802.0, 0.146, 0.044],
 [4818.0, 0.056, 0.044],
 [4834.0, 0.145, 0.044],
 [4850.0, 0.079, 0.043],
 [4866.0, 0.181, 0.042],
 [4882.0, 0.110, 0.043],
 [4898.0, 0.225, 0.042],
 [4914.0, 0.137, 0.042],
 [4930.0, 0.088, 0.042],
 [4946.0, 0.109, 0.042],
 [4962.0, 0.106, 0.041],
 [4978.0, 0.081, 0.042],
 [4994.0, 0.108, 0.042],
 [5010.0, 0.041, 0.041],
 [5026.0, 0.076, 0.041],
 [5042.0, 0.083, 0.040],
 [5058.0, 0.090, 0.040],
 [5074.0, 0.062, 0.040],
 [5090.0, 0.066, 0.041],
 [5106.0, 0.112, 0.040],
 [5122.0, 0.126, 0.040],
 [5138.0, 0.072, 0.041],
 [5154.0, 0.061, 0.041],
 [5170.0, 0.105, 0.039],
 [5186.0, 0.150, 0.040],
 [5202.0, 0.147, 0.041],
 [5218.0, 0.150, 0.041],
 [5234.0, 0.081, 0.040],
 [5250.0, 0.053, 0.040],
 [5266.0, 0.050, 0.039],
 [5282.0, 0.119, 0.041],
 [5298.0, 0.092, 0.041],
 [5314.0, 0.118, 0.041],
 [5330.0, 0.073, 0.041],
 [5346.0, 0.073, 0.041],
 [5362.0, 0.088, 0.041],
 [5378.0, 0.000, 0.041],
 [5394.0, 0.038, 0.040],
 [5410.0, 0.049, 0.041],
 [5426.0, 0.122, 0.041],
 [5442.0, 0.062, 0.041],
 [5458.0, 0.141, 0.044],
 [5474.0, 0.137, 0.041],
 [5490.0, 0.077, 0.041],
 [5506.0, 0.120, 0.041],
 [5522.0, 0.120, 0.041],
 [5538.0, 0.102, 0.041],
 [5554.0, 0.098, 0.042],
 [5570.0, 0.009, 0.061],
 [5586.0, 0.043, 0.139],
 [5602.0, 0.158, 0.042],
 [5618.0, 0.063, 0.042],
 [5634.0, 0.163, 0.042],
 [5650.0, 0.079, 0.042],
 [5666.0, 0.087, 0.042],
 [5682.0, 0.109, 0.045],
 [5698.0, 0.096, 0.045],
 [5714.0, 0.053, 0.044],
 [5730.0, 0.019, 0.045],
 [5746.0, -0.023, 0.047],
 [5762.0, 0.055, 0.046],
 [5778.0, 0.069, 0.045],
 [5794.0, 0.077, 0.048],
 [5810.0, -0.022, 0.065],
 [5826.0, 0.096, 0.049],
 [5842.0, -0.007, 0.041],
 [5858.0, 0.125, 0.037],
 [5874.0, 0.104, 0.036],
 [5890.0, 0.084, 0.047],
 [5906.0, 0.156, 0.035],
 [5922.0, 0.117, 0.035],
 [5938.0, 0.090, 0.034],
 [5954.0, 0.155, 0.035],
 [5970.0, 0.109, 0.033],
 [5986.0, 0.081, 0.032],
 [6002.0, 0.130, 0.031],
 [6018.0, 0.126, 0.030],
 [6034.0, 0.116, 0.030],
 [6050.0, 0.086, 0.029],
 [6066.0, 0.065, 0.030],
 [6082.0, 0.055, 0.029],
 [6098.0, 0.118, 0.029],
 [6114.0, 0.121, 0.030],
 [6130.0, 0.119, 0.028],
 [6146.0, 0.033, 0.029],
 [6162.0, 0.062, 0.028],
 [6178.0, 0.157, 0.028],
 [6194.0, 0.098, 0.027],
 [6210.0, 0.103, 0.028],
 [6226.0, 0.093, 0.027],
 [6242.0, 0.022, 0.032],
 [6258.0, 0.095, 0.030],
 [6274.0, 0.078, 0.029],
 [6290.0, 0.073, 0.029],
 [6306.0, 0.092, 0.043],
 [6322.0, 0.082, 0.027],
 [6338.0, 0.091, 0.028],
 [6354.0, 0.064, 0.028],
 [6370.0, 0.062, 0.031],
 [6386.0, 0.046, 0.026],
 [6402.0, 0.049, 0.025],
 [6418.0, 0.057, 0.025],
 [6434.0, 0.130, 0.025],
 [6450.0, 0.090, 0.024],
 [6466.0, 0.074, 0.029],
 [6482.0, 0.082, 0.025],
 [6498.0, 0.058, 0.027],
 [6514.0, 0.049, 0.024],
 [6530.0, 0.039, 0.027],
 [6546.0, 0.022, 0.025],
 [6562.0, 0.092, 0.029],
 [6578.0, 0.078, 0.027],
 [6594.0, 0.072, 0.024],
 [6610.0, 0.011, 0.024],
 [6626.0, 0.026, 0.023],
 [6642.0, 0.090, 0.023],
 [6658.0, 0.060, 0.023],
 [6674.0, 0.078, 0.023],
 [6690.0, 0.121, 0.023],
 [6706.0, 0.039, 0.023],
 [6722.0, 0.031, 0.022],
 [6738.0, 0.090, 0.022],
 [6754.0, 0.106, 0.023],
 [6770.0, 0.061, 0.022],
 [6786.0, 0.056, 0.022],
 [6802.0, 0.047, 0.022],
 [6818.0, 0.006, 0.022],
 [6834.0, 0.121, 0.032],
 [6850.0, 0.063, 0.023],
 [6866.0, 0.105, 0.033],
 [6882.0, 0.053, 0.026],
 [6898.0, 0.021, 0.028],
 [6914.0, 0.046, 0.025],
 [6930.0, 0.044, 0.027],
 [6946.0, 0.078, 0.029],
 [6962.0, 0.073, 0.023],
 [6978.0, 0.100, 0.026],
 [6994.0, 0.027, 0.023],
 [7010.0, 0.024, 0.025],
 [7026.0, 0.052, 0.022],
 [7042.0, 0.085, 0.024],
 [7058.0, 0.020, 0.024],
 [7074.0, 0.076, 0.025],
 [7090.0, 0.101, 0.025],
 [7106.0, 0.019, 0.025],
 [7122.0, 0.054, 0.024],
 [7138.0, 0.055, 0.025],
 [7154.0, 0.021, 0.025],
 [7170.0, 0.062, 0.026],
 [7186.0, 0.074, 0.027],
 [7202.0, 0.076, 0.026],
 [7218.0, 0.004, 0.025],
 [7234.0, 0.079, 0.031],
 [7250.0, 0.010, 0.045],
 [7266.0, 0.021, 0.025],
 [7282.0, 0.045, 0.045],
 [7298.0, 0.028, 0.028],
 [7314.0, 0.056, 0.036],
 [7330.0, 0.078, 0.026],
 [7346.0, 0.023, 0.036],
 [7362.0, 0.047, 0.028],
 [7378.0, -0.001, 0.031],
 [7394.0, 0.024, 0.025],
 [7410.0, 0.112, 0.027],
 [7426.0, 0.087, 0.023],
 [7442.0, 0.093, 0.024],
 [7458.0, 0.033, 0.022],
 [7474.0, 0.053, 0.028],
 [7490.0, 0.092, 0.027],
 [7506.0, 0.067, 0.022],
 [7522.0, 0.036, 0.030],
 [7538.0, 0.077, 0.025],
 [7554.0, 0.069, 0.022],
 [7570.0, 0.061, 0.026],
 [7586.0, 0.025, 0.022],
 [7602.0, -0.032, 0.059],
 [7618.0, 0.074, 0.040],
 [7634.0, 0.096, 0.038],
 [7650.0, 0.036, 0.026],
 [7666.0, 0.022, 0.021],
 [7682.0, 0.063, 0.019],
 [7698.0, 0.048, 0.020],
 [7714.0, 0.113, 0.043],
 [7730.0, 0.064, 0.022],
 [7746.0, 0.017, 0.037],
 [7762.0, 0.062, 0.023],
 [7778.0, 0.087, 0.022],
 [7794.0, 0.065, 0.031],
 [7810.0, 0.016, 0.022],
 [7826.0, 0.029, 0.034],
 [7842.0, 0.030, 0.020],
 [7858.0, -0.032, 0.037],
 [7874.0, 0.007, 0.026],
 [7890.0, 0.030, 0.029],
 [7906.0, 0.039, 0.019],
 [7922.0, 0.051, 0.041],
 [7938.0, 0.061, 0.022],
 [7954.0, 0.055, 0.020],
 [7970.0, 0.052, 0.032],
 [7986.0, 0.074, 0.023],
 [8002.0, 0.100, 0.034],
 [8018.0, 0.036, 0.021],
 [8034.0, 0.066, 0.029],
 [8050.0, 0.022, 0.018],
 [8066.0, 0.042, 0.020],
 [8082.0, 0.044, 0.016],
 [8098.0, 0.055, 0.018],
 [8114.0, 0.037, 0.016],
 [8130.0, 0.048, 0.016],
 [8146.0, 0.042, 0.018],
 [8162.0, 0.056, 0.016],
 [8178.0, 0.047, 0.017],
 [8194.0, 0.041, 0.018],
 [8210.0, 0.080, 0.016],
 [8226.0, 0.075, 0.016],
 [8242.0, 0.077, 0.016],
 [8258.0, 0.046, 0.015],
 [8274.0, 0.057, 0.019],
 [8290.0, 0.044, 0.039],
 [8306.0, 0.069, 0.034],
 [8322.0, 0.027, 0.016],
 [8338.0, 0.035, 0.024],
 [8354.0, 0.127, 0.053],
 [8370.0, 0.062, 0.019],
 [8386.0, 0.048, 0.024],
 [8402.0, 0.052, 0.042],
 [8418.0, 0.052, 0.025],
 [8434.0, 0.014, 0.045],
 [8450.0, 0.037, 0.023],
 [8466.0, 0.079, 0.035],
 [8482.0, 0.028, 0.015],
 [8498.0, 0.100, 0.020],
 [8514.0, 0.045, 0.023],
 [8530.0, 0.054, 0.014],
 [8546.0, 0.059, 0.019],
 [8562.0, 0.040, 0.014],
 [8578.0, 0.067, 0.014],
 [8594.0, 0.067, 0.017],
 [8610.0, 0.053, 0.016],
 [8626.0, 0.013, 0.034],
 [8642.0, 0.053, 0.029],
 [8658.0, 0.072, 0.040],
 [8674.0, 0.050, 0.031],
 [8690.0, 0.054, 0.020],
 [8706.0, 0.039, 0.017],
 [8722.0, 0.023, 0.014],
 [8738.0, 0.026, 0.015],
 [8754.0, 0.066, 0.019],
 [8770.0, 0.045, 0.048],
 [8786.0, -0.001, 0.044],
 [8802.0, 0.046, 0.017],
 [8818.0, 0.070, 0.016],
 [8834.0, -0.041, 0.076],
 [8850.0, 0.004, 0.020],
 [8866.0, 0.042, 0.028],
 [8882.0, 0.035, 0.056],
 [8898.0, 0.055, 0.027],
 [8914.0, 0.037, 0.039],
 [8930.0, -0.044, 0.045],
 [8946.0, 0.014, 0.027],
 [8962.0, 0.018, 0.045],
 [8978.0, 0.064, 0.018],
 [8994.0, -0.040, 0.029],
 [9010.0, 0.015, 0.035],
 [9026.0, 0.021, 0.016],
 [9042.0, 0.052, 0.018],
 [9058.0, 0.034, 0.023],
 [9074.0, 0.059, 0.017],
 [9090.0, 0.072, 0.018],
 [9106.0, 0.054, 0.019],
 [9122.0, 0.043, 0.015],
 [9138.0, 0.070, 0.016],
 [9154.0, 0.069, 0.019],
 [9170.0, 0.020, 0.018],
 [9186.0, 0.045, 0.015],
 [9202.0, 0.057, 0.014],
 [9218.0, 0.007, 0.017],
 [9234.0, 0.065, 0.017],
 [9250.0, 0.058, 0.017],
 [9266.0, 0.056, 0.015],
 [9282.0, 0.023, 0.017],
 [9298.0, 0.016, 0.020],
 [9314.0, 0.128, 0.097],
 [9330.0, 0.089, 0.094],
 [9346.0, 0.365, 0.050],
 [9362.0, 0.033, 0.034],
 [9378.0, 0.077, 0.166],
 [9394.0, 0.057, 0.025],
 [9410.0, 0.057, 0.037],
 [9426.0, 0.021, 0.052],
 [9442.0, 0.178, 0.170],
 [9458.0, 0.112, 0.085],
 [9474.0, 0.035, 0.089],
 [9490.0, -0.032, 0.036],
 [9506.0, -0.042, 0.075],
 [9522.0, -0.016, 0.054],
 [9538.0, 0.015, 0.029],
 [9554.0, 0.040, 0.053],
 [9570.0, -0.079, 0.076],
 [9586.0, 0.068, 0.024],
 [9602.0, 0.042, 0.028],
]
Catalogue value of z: 1.51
